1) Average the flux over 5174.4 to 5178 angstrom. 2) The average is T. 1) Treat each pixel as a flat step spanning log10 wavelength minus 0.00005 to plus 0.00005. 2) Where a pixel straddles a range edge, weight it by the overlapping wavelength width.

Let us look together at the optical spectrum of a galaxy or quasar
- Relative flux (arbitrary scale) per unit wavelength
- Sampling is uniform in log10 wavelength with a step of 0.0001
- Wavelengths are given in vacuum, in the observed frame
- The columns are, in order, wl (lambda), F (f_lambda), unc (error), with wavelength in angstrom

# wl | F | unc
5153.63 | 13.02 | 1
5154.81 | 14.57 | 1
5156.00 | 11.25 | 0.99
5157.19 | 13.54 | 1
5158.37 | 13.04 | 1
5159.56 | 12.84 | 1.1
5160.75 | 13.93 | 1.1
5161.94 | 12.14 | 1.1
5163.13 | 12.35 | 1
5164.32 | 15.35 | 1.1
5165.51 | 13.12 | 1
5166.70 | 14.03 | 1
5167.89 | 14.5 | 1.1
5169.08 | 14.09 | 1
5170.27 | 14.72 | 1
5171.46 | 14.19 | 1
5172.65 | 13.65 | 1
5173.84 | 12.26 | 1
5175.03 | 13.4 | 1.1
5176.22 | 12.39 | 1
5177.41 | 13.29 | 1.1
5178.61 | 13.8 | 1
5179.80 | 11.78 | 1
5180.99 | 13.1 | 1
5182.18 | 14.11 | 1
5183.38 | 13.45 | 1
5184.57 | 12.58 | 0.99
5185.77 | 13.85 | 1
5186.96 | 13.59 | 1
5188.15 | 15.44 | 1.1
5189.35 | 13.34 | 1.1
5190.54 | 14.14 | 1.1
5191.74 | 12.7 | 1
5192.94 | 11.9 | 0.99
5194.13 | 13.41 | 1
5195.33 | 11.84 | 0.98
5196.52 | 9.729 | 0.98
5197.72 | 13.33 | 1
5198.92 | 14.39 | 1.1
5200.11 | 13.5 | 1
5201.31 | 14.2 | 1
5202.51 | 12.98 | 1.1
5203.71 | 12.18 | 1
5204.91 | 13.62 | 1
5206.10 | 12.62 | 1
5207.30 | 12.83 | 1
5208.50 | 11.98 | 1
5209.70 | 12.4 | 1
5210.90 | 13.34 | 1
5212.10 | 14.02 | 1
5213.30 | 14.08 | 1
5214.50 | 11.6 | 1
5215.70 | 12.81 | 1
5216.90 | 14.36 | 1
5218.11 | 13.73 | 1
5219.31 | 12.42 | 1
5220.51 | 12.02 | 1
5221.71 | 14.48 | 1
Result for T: 13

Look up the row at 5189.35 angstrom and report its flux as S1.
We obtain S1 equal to 13.34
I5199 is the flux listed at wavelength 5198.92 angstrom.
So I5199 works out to 14.39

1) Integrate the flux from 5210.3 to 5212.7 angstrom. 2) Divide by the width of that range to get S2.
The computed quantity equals 13.7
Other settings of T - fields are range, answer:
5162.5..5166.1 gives 13.6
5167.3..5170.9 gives 14.4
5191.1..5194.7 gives 12.7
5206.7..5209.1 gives 12.4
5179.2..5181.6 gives 12.5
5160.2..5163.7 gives 12.8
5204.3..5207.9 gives 13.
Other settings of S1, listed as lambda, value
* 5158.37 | 13.04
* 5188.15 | 15.44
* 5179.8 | 11.78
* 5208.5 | 11.98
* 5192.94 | 11.9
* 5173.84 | 12.26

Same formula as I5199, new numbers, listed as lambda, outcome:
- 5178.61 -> 13.8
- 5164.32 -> 15.35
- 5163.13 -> 12.35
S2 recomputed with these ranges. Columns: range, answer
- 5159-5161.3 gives 13.4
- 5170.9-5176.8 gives 13.2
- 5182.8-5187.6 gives 13.4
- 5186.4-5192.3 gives 13.8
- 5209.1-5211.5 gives 12.9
